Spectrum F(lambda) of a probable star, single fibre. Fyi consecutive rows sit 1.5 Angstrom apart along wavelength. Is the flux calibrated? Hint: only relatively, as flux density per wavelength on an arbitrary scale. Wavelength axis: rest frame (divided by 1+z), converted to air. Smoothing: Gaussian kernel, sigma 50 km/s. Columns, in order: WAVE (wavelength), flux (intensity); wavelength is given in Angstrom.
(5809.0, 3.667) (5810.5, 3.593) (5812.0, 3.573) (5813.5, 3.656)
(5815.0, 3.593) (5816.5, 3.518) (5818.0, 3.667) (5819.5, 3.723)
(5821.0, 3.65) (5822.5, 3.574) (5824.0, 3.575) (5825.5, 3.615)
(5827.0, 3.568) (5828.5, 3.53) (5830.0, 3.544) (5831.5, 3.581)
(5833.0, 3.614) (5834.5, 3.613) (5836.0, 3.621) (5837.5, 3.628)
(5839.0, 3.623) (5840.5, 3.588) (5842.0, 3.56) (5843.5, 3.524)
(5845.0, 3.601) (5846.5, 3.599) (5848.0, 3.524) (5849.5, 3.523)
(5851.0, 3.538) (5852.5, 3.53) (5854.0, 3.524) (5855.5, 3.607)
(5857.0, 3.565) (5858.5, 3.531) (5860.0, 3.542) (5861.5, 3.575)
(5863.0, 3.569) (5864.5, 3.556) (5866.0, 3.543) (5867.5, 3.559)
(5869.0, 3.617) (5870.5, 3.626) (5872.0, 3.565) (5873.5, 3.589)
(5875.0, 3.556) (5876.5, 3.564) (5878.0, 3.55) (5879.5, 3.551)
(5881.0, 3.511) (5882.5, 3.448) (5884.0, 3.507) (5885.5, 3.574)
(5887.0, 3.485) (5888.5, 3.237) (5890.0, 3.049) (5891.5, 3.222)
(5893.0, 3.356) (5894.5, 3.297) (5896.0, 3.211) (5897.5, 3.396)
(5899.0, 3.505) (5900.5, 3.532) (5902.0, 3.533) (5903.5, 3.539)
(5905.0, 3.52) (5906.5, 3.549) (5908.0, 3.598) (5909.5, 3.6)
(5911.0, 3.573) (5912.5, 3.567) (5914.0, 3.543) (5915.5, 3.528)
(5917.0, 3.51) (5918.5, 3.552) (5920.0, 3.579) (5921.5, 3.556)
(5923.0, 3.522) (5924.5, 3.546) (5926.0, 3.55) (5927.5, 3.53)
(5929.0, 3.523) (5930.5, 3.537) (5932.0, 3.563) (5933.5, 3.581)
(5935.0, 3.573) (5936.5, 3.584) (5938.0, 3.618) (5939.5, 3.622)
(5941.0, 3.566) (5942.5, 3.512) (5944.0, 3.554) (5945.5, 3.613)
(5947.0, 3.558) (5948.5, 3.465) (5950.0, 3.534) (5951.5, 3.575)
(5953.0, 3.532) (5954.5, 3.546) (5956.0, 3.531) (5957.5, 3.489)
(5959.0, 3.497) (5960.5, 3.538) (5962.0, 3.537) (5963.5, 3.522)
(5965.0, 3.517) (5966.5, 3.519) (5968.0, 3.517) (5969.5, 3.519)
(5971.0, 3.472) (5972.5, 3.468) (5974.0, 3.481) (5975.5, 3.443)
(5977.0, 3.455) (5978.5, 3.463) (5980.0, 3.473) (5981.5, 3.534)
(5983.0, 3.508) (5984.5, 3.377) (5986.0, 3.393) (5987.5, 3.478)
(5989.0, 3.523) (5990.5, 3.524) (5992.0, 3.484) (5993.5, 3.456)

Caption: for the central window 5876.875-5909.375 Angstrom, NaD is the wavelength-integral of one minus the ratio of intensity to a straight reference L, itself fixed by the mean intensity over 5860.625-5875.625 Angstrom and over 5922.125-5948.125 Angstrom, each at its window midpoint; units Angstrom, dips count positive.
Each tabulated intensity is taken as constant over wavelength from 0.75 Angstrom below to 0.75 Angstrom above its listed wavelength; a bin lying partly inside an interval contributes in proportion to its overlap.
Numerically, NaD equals 1.2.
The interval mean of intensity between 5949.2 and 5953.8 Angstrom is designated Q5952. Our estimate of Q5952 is 3.55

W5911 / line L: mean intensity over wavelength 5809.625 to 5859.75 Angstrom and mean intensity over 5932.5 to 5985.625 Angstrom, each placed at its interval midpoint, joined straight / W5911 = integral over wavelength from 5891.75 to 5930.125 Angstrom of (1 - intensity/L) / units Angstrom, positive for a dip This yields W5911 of 0.4 Angstrom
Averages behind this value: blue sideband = 3.58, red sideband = 3.52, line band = 3.51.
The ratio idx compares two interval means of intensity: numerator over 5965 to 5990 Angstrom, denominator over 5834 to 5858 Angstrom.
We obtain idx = 0.97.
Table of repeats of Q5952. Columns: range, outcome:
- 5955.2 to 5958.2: 3.51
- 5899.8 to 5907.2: 3.53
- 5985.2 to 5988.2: 3.43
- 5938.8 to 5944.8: 3.56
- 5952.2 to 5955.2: 3.54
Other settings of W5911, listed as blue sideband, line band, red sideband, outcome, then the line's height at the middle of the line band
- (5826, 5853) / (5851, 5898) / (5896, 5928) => 0.9 Angstrom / 3.55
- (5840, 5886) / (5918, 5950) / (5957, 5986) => -0.4 Angstrom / 3.51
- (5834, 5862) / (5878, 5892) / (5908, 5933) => 0.6 Angstrom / 3.56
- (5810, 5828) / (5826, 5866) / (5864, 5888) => 0.1 Angstrom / 3.58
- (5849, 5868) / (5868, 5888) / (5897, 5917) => 0.0 Angstrom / 3.55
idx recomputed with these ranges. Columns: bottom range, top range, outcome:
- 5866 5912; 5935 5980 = 1.01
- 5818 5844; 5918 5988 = 0.98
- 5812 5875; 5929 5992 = 0.98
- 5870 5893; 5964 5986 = 1.00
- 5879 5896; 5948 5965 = 1.04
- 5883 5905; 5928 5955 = 1.05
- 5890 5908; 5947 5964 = 1.03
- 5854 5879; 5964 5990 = 0.98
